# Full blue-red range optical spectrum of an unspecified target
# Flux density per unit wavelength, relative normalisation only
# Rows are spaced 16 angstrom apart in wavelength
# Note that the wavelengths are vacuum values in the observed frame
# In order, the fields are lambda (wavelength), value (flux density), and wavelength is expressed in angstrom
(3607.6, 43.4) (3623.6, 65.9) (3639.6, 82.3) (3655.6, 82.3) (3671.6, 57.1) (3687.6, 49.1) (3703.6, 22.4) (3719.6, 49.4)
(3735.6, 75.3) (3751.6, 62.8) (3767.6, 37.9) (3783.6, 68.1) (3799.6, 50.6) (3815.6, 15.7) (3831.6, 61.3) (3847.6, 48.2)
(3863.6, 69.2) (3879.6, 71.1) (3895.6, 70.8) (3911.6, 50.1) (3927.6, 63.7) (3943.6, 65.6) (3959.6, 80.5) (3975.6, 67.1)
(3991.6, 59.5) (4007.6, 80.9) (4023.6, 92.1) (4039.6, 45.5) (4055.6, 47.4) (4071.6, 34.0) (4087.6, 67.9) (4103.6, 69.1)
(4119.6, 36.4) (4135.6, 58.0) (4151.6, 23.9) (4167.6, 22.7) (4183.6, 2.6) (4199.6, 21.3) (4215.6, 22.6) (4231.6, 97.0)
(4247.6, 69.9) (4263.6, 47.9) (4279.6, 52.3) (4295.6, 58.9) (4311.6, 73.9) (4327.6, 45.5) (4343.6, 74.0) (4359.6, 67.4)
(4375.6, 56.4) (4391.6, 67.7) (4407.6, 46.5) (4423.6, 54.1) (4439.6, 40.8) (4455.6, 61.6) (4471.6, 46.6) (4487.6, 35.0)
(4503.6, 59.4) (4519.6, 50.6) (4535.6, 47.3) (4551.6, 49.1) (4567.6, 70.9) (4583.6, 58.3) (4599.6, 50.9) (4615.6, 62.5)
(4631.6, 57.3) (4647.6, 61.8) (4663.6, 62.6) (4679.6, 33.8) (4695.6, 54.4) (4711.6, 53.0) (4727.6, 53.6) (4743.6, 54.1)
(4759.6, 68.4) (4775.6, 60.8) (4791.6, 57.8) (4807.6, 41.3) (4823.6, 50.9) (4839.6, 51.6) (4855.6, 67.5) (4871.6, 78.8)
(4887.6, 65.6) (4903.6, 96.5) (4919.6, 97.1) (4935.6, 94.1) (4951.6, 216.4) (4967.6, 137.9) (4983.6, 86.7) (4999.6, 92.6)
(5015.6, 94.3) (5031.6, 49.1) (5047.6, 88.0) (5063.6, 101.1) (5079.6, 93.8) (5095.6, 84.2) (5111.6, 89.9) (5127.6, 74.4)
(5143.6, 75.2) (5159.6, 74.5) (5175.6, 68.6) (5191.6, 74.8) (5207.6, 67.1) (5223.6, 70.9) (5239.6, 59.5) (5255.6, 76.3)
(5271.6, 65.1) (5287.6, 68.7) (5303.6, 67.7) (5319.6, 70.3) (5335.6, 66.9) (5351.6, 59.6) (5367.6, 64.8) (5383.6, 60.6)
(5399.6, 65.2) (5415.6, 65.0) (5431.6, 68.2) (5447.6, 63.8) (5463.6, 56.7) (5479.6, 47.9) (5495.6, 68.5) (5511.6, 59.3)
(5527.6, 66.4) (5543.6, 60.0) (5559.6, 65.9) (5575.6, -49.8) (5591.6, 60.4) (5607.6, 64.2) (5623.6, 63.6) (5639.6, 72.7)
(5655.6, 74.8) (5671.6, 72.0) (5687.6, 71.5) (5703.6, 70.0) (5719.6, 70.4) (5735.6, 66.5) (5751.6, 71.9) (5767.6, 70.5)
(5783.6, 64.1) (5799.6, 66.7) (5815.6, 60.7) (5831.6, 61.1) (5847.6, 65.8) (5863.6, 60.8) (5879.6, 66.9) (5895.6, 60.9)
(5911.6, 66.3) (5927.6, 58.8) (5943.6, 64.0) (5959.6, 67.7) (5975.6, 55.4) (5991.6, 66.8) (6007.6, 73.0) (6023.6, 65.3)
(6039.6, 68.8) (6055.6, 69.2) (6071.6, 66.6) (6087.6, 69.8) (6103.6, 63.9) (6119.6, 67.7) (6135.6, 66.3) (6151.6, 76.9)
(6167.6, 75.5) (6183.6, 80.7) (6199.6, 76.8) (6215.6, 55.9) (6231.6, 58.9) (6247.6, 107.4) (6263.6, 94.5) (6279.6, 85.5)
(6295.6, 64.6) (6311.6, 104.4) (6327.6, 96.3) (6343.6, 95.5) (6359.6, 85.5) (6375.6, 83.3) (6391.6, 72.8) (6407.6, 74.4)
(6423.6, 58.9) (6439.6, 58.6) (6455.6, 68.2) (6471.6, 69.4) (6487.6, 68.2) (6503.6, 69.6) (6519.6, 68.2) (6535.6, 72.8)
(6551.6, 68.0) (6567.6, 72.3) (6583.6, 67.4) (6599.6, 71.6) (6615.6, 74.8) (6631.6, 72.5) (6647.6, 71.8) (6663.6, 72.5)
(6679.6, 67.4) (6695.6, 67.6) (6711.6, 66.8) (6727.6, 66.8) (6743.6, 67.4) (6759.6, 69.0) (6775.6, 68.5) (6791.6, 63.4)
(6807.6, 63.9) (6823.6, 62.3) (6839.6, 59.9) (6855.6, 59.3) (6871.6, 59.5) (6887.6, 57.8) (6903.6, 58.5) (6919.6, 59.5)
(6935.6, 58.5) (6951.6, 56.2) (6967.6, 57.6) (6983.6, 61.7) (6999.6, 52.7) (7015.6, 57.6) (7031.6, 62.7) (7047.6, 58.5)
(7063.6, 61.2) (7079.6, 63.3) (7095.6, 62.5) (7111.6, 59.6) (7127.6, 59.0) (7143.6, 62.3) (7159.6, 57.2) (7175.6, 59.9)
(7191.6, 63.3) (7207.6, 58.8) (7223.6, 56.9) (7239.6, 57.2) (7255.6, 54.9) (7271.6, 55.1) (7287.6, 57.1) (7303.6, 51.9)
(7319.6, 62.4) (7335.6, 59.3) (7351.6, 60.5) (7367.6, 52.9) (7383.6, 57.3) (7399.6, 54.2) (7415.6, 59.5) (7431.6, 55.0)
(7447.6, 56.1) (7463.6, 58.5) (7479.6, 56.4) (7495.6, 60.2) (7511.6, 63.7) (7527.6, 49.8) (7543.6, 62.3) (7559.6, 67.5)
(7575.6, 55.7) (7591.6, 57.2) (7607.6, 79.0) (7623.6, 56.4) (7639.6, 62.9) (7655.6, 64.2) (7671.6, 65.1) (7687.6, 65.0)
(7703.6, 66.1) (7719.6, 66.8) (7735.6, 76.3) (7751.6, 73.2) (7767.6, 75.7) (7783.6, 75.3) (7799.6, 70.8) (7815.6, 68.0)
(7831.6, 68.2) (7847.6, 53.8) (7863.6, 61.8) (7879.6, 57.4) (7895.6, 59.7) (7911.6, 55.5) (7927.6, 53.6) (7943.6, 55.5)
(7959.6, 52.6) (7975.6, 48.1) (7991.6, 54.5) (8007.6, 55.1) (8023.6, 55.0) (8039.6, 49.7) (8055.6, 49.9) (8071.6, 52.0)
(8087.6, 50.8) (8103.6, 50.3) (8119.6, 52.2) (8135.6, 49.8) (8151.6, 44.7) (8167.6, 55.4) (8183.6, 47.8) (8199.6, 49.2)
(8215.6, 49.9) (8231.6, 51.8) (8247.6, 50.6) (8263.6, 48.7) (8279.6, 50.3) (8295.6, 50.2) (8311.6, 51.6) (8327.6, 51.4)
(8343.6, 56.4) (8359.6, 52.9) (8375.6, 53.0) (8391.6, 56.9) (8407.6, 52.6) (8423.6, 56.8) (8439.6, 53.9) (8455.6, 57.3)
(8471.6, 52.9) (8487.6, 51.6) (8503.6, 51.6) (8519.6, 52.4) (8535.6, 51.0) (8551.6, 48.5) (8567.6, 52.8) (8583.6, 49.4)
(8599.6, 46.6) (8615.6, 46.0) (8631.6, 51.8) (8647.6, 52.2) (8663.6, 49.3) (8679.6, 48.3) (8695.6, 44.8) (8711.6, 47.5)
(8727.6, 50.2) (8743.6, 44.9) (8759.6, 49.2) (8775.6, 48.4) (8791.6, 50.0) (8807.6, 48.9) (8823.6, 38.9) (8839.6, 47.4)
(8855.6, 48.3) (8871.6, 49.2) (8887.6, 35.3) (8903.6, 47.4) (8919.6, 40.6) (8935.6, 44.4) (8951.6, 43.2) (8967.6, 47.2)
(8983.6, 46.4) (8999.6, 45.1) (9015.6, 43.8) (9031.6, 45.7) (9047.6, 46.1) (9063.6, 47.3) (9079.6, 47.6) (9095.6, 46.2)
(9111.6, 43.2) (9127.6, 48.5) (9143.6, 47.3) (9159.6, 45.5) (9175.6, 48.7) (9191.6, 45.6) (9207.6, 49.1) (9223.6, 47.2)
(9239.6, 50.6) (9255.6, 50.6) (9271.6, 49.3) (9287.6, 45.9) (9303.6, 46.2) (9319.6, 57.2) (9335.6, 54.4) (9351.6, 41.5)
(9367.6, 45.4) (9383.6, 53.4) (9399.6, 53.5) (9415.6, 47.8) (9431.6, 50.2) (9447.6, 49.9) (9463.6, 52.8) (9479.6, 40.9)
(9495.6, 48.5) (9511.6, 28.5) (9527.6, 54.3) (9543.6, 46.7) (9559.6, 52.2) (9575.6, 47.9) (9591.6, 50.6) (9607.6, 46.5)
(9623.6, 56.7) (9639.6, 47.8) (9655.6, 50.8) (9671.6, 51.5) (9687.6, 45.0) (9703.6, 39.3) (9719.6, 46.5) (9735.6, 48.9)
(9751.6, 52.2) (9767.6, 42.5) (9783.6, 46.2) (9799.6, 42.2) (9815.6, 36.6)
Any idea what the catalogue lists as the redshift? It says 0.05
